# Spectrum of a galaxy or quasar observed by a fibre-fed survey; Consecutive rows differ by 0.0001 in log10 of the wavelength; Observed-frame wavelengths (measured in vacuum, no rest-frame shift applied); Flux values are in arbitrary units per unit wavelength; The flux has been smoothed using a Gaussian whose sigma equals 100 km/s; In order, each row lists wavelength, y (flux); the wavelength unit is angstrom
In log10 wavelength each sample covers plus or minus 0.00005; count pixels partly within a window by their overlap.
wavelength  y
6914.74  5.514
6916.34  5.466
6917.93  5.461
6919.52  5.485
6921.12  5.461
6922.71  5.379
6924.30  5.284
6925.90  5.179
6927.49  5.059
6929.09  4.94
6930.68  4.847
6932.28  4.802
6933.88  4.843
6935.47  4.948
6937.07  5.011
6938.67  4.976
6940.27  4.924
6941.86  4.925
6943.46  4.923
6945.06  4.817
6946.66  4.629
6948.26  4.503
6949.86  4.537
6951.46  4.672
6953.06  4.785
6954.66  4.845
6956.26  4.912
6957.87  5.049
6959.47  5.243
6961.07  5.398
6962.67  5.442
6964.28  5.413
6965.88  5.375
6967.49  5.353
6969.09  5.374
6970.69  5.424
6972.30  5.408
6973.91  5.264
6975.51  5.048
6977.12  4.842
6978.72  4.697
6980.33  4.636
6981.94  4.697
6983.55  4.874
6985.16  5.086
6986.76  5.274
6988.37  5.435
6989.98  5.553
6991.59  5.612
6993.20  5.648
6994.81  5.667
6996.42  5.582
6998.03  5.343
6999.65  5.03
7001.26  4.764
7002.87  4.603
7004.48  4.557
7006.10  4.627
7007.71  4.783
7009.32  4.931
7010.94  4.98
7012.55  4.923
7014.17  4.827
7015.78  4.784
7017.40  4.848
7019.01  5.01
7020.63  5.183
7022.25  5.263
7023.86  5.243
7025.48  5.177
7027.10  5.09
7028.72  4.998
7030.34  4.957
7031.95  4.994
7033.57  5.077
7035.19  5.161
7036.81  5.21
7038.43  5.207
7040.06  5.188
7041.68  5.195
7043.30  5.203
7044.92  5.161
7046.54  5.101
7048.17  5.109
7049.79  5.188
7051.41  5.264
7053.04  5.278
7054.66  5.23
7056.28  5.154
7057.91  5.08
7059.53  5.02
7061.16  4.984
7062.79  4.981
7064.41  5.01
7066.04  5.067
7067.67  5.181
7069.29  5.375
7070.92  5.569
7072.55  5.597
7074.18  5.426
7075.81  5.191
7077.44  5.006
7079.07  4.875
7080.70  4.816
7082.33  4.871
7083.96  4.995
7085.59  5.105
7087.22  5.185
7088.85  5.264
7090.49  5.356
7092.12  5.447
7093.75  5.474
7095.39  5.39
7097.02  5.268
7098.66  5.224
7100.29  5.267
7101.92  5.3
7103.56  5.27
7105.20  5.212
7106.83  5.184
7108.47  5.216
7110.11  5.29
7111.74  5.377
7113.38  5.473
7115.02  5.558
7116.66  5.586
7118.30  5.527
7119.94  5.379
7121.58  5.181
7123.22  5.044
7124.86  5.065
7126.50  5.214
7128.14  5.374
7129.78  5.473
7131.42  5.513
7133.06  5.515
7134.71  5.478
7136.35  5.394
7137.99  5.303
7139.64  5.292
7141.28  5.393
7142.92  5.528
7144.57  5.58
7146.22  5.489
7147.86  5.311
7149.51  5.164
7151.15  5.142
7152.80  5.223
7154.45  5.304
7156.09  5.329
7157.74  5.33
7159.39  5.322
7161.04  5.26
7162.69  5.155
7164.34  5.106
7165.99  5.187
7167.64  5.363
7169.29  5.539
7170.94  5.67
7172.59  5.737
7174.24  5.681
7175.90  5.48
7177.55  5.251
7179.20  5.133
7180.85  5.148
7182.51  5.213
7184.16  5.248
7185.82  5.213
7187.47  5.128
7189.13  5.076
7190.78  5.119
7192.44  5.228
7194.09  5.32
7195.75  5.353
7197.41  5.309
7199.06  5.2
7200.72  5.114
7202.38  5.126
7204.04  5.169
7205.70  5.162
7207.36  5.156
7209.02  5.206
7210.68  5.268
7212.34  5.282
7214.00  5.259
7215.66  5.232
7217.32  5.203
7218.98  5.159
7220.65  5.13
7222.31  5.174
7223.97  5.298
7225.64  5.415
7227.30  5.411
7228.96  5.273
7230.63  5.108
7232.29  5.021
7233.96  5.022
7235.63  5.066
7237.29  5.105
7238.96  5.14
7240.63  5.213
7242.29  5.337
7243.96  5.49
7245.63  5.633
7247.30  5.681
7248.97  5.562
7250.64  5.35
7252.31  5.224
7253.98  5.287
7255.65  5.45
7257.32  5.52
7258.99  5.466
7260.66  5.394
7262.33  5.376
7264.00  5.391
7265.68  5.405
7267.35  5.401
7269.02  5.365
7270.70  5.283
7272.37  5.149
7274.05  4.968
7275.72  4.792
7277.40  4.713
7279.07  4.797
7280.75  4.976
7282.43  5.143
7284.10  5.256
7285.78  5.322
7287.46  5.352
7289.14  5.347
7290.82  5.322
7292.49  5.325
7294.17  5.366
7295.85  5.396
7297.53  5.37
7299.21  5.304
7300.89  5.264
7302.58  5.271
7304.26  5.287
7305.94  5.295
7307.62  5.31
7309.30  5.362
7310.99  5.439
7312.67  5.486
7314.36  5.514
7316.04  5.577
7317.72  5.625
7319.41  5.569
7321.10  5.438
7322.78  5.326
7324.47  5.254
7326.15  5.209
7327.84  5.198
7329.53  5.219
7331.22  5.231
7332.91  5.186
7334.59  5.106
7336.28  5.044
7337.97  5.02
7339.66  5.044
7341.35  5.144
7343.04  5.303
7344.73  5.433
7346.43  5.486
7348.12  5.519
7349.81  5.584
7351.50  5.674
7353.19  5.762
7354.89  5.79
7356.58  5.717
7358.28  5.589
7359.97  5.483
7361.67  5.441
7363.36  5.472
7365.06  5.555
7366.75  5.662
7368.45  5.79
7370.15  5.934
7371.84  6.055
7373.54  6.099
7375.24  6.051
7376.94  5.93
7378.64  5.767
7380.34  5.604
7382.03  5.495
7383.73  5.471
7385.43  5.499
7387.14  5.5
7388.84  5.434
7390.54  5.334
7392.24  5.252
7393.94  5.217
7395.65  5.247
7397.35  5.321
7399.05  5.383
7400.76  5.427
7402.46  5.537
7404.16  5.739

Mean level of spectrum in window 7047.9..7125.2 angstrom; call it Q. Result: 5.23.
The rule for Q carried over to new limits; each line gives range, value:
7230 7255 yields 5.28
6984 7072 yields 5.13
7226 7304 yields 5.27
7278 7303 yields 5.25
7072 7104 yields 5.21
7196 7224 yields 5.2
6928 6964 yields 4.92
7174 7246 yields 5.23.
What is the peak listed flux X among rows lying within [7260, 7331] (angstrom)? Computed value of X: 5.625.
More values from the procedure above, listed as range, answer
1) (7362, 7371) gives 5.934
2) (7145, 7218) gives 5.737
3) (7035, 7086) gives 5.597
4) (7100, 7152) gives 5.586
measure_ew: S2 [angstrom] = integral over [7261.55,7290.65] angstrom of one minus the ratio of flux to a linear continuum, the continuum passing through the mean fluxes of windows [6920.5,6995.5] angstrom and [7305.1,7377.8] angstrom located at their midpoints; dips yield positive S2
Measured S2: 1.3 angstrom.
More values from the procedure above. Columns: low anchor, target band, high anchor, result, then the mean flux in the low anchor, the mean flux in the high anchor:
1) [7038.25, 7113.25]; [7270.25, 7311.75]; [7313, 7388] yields 1.7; 5.2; 5.51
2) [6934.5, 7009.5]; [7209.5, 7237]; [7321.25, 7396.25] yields 0.6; 5.05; 5.48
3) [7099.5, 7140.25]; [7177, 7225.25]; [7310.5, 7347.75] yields 1.1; 5.34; 5.31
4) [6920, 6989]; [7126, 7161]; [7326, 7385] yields -0.7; 5.04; 5.52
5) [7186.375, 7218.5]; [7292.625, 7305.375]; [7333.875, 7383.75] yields 0.3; 5.21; 5.57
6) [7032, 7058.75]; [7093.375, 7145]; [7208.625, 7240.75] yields -1.7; 5.17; 5.2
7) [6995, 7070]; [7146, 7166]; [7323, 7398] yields -0.1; 5.07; 5.48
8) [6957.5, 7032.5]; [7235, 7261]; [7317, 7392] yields 0.1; 5.11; 5.5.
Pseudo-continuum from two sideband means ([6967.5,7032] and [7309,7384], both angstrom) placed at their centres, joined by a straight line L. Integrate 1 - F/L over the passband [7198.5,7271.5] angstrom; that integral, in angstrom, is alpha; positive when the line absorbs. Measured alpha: 1.1 angstrom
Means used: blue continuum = 5.08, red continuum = 5.51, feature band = 5.28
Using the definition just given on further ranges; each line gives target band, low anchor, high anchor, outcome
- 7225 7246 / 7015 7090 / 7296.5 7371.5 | 0.3 angstrom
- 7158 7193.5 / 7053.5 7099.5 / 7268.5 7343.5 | -0.6 angstrom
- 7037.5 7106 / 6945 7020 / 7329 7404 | -0.5 angstrom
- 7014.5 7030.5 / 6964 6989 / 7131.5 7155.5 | 0.4 angstrom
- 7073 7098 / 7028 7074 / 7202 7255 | 0.0 angstrom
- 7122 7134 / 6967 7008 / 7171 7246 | -0.3 angstrom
